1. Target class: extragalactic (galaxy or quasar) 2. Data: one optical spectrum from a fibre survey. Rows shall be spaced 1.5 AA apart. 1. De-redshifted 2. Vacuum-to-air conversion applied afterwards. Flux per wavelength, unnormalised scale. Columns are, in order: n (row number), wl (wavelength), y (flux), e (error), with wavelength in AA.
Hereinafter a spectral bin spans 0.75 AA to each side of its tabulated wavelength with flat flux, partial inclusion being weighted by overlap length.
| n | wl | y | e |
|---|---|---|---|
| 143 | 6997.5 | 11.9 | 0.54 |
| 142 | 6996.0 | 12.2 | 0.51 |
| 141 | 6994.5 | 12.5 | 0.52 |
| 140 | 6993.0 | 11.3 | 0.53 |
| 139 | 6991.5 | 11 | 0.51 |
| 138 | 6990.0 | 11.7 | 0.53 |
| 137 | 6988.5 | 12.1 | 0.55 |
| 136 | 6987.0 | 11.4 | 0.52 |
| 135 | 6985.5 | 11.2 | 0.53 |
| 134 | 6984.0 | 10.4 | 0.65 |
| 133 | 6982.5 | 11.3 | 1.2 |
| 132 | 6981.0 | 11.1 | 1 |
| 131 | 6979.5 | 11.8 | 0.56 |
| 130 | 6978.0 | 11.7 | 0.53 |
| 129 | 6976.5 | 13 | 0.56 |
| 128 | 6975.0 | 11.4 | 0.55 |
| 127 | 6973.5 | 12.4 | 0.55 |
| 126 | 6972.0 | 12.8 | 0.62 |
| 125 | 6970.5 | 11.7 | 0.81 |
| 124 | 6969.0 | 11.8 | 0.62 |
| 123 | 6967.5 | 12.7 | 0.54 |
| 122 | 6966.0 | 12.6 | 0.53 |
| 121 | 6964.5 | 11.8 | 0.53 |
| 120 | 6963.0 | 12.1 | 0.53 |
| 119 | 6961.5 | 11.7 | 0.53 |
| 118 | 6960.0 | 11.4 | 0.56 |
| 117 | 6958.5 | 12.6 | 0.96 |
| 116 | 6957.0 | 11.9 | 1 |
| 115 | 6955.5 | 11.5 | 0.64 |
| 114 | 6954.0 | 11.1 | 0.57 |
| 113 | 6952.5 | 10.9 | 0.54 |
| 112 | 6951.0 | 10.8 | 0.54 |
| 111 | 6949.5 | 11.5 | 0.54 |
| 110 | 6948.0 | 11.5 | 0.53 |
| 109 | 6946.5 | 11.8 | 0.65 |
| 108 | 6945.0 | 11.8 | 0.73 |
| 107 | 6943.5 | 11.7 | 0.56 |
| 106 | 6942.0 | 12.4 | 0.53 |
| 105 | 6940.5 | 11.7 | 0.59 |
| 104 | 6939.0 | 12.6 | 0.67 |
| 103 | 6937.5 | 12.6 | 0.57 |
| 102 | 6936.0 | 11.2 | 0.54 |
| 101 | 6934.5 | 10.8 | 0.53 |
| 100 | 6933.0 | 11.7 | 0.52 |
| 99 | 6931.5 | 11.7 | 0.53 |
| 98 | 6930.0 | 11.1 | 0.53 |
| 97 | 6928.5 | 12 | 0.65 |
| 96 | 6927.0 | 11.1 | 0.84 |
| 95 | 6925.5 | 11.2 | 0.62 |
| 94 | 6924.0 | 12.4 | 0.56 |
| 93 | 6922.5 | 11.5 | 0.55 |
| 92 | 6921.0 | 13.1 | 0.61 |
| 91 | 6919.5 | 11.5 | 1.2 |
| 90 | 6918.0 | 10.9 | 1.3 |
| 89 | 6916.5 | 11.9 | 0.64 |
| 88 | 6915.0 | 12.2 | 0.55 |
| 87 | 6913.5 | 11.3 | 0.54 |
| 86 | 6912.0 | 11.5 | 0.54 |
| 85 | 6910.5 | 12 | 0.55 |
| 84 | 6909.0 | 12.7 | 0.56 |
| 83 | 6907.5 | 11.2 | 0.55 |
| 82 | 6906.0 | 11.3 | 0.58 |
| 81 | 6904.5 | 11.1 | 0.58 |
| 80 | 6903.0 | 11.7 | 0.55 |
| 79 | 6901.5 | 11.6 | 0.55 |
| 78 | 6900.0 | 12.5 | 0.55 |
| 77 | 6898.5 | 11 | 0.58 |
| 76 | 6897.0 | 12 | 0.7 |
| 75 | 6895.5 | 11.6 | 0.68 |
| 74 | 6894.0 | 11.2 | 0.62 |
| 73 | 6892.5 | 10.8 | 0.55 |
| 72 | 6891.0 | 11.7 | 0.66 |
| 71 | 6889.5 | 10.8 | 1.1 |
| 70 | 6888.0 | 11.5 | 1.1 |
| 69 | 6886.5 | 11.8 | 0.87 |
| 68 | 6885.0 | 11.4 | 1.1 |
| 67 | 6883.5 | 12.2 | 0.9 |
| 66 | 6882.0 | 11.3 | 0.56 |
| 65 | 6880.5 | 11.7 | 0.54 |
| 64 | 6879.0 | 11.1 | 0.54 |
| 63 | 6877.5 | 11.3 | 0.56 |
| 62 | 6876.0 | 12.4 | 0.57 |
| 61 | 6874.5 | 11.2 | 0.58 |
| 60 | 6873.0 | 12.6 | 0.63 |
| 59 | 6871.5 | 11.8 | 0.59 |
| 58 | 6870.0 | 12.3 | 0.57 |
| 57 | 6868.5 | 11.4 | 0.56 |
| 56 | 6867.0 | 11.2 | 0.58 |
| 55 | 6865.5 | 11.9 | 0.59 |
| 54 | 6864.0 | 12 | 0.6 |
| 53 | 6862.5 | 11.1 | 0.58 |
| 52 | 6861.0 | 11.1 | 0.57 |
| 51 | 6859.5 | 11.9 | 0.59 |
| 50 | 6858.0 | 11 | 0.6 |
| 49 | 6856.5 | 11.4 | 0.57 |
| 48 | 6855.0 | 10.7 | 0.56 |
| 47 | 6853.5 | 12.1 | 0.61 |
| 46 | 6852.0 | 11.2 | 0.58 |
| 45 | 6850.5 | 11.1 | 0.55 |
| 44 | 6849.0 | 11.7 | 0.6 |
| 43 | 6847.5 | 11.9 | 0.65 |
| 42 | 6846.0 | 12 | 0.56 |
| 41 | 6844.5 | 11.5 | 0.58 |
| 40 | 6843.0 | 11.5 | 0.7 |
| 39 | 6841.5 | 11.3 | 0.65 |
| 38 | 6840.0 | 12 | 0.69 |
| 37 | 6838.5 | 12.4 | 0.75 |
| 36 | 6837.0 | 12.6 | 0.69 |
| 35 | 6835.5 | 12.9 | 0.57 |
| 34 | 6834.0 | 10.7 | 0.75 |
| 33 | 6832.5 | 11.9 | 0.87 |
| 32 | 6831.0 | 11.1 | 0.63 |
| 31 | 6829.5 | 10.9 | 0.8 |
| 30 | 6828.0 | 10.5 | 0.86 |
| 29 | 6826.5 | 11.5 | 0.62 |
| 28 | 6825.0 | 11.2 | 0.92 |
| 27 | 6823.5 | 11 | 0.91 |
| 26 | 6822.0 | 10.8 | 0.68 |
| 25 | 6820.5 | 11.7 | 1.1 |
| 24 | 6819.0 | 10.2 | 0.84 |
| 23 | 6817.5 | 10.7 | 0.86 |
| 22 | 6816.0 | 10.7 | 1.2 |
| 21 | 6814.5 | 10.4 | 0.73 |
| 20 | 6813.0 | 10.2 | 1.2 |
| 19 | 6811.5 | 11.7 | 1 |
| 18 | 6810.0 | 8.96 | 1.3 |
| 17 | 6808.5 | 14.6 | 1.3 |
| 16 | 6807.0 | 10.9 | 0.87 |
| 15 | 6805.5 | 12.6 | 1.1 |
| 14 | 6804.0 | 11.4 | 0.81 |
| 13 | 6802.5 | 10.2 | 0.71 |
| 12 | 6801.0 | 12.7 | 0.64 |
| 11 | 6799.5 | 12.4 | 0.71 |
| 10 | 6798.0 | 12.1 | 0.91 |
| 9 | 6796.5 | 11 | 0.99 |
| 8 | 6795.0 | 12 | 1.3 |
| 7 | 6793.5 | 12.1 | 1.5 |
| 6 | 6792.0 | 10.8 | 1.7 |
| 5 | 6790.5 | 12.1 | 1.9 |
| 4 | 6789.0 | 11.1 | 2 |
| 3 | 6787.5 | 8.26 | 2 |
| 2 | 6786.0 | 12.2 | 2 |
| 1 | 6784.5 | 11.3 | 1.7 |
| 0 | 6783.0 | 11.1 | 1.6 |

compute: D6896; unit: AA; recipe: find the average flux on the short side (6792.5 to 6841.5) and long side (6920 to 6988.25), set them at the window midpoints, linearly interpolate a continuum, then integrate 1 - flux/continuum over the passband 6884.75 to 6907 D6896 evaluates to 0.3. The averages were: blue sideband 11.4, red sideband 11.7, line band 11.5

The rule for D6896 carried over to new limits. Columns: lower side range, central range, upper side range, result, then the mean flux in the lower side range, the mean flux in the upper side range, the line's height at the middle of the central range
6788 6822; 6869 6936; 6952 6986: -0.07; 11.4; 11.8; 11.6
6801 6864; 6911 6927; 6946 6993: -0.21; 11.4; 11.7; 11.6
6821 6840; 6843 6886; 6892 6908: -0.42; 11.5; 11.5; 11.5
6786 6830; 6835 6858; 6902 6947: -0.68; 11.2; 11.7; 11.4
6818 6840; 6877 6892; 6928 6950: 0.13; 11.4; 11.7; 11.6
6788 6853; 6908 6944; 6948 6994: -0.51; 11.4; 11.7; 11.6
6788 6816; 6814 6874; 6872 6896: 0.27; 11.5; 11.5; 11.5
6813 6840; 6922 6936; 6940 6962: 0.08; 11.2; 11.6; 11.6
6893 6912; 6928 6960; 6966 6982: 0.61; 11.6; 12.1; 11.9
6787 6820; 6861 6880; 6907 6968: -0.27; 11.3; 11.7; 11.5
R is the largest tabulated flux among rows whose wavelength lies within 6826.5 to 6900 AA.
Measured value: 12.9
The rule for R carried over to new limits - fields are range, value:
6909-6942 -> 13.1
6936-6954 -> 12.6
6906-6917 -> 12.7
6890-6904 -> 12.5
